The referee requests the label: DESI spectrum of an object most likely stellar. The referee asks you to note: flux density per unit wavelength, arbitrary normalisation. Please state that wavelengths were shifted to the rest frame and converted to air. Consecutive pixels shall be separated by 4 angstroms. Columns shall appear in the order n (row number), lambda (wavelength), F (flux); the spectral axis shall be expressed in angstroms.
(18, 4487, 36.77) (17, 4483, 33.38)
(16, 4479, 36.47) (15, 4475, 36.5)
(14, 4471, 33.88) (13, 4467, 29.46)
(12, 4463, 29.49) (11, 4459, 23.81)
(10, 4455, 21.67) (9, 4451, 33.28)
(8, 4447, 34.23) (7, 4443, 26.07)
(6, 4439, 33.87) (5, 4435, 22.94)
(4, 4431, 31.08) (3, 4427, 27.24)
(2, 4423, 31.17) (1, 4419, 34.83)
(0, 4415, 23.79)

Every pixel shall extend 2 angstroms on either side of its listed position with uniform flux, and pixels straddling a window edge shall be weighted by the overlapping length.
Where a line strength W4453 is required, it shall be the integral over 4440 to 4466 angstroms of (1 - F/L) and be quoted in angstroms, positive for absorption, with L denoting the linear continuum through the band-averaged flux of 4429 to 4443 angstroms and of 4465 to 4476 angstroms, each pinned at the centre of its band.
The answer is 2.06 angstroms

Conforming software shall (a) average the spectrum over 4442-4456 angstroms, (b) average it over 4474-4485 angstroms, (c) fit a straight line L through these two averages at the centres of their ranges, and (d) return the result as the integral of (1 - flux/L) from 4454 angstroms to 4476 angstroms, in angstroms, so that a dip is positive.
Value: 2.4 angstroms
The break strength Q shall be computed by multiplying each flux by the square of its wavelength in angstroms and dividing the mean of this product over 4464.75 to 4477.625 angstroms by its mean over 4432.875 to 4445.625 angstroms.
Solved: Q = 1.21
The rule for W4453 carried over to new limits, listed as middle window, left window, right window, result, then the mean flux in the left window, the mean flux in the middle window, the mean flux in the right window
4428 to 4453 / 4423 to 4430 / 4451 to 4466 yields -2.1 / 28.9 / 30.1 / 26.4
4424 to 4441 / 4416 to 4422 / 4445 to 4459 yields 1.1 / 32.4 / 28.9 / 28.9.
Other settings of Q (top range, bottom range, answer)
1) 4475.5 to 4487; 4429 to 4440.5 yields 1.24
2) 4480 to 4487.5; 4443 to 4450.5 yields 1.11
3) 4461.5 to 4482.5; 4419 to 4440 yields 1.15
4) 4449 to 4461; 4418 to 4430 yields 0.87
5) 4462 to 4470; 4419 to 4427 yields 0.98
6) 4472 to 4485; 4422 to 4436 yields 1.28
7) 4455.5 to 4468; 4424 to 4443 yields 0.95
